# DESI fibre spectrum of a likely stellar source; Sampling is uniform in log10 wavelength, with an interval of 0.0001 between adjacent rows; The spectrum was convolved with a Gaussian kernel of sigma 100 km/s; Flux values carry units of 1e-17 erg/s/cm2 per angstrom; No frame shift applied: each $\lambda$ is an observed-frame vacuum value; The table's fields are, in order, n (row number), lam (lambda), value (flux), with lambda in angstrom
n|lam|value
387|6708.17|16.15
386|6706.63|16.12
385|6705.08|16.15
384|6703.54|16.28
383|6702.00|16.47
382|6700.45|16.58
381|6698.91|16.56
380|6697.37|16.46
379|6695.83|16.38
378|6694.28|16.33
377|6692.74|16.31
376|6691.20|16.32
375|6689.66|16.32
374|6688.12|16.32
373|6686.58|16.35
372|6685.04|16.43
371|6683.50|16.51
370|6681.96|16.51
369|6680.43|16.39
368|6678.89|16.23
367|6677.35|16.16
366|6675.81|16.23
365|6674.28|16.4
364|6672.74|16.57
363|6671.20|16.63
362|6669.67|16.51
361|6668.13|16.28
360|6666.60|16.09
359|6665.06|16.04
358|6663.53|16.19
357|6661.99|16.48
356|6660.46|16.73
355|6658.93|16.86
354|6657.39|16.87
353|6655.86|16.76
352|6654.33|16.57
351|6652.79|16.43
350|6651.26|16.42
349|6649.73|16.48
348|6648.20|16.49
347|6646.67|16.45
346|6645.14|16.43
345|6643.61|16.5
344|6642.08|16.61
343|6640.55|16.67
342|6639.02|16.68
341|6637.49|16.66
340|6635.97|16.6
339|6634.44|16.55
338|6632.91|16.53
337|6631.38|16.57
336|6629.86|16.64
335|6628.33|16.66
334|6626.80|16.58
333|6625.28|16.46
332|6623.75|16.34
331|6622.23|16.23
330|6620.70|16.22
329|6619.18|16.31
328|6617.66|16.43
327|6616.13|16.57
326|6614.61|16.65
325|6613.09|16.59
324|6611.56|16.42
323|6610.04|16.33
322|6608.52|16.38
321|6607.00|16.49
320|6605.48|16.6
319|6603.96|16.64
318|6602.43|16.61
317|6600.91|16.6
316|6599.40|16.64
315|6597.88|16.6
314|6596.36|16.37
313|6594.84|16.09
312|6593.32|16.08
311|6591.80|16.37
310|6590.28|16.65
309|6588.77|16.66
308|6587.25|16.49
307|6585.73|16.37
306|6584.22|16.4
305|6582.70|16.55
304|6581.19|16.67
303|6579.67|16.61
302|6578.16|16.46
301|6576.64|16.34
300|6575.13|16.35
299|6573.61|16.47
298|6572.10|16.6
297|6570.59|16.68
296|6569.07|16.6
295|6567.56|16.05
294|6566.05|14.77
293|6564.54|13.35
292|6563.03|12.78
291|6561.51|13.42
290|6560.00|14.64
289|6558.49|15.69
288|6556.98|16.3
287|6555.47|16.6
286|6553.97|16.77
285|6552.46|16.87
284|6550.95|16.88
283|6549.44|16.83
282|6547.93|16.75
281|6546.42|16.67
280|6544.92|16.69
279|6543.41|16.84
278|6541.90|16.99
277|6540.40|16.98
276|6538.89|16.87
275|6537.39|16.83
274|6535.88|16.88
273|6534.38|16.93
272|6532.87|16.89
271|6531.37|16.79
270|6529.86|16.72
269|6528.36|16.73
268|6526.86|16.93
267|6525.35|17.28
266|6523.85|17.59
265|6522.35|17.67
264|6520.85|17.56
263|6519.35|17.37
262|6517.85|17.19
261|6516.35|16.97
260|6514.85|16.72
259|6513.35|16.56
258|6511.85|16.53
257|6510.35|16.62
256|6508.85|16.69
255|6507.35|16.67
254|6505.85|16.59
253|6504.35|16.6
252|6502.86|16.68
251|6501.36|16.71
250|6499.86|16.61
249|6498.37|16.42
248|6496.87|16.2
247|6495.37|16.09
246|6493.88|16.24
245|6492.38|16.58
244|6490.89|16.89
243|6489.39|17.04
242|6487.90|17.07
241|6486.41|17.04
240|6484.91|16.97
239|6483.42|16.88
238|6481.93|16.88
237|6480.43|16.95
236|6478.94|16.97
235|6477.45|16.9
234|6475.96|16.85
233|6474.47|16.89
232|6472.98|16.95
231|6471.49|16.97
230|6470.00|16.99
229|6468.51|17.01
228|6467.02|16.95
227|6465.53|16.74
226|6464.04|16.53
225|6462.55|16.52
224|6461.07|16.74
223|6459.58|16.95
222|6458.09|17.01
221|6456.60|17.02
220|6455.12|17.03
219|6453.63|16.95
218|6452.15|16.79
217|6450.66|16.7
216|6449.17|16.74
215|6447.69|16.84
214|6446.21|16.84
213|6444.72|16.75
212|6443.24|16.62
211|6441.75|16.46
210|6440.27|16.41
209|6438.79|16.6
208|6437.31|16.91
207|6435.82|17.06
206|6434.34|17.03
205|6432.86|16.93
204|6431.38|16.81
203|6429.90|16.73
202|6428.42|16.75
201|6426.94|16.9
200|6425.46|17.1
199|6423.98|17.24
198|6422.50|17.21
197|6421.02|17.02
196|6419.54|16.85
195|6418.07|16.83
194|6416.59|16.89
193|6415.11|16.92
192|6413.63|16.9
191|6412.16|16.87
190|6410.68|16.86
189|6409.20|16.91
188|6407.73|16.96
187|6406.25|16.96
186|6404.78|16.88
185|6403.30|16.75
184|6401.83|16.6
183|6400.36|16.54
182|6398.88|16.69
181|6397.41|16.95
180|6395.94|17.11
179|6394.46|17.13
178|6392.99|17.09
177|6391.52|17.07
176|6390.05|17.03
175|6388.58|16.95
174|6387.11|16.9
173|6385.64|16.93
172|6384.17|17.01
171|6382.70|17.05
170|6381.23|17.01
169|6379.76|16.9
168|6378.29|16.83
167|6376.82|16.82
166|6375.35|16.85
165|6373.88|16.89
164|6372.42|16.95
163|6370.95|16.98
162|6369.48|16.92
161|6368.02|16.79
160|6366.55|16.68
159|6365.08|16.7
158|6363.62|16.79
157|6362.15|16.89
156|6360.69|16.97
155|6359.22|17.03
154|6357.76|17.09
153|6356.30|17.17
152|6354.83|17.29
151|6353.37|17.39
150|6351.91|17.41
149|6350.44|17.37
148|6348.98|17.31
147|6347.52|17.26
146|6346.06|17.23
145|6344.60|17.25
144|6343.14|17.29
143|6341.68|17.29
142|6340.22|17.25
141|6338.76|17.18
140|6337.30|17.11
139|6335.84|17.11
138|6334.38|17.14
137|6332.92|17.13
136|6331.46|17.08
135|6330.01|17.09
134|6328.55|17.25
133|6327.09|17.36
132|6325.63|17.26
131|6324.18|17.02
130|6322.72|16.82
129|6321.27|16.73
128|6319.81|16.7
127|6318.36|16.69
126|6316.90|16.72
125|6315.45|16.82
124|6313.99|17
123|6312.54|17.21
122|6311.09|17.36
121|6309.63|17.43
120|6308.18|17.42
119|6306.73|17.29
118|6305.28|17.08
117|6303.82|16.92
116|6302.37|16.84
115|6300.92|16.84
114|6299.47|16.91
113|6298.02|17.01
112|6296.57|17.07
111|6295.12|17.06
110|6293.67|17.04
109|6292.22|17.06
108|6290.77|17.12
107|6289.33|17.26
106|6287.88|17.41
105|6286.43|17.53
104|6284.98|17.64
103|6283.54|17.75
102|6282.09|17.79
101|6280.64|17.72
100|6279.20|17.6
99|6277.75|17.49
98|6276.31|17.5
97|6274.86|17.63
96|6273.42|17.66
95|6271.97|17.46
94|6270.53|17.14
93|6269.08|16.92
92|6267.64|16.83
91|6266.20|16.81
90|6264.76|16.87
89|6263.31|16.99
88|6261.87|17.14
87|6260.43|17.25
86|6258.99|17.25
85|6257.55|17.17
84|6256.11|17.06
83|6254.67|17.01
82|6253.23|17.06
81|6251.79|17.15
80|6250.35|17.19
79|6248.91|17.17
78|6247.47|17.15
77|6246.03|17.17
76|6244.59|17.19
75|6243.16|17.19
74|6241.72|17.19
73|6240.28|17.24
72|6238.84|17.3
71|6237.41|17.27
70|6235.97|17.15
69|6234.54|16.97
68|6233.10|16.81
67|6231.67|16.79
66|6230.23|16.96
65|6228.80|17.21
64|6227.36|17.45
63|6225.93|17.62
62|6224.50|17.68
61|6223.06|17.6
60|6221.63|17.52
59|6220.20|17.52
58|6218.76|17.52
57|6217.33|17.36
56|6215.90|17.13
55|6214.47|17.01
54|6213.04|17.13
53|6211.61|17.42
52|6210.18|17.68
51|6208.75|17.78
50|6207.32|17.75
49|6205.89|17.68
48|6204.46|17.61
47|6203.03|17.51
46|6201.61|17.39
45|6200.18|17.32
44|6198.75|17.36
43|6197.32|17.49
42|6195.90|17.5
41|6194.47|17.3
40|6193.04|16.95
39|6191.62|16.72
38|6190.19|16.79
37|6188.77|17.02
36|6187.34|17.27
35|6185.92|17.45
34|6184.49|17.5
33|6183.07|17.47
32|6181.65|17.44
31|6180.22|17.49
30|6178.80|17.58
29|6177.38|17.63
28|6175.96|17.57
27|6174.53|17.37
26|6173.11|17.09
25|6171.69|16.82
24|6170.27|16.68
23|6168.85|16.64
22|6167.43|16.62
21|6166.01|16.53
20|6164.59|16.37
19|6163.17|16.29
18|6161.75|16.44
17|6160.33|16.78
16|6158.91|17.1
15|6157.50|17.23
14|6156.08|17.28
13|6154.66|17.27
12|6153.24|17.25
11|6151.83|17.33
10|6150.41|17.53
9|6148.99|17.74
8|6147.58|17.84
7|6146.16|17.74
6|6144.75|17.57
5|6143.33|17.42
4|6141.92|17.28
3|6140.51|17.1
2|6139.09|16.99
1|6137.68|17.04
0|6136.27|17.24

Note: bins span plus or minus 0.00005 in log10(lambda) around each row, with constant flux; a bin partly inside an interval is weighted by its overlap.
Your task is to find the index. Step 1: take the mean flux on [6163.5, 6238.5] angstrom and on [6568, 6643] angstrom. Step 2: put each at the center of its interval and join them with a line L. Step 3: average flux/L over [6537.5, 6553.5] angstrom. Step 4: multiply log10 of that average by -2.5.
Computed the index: -0.01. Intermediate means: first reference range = 17.3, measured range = 16.8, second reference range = 16.5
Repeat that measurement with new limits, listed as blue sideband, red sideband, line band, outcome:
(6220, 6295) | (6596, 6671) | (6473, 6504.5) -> 0.00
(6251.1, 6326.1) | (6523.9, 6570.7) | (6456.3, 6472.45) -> -0.02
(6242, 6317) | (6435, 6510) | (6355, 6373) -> 0.01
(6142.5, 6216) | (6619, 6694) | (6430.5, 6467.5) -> 0.00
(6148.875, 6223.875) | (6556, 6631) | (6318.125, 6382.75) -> -0.02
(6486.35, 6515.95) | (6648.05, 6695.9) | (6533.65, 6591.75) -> 0.02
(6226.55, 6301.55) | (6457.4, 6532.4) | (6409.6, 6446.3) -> 0.01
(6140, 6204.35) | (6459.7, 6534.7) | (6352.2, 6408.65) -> 0.00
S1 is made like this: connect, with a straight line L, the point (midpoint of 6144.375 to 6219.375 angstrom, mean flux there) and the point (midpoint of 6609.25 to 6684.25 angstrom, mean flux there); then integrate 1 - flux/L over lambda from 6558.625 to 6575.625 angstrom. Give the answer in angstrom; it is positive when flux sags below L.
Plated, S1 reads 1.4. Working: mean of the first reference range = 17.3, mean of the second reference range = 16.5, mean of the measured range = 15.2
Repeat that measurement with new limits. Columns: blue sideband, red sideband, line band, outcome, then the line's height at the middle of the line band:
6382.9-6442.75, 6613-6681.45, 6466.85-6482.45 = -0.1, 16.8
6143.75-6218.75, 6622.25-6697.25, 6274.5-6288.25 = -0.4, 17.1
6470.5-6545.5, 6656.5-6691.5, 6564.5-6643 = 0.8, 16.6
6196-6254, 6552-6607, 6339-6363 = -0.5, 16.9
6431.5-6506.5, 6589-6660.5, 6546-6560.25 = 0.2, 16.6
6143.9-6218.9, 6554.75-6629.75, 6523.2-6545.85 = -0.8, 16.3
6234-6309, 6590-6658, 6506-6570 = 0.8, 16.7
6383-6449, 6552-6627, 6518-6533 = -0.7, 16.4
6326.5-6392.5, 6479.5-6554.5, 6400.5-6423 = 0.1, 17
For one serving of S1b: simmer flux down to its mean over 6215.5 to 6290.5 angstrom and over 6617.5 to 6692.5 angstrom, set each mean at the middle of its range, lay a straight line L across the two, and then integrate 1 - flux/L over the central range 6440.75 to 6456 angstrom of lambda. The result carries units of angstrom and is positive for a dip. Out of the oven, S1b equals 0.1 angstrom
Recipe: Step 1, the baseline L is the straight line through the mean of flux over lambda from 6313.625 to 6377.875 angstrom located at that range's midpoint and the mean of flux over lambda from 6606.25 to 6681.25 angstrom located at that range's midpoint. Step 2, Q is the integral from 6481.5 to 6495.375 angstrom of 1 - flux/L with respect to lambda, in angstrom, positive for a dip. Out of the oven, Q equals -0.02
